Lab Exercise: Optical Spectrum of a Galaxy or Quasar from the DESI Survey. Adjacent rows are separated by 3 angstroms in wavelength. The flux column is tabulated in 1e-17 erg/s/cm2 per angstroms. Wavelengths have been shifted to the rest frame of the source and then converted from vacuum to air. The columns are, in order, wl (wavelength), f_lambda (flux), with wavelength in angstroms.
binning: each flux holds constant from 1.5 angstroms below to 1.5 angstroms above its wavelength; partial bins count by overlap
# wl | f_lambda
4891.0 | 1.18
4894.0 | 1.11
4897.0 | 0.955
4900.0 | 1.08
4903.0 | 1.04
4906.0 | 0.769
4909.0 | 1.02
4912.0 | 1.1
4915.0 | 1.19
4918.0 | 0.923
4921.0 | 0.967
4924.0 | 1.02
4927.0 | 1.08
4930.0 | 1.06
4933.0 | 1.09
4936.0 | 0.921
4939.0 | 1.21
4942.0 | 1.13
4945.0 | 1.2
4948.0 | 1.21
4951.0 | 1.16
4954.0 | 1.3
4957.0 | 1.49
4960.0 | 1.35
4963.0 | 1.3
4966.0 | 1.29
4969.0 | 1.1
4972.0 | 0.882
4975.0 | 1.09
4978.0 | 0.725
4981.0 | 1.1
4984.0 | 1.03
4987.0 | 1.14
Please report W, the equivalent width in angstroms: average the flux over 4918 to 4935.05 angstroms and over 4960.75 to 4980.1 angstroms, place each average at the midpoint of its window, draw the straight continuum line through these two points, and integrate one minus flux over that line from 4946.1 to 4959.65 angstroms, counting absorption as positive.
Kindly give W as -3.0 angstroms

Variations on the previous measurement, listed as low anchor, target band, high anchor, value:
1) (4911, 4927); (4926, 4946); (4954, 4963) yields 1.5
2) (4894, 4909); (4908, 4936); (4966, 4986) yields -1.5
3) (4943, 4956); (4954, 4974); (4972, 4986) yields -2.3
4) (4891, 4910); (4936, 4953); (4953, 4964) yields 1.6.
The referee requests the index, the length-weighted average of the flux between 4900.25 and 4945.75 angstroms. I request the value 1.05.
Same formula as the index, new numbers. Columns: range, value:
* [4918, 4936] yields 1.02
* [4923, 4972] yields 1.17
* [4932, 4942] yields 1.08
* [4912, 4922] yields 1.04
